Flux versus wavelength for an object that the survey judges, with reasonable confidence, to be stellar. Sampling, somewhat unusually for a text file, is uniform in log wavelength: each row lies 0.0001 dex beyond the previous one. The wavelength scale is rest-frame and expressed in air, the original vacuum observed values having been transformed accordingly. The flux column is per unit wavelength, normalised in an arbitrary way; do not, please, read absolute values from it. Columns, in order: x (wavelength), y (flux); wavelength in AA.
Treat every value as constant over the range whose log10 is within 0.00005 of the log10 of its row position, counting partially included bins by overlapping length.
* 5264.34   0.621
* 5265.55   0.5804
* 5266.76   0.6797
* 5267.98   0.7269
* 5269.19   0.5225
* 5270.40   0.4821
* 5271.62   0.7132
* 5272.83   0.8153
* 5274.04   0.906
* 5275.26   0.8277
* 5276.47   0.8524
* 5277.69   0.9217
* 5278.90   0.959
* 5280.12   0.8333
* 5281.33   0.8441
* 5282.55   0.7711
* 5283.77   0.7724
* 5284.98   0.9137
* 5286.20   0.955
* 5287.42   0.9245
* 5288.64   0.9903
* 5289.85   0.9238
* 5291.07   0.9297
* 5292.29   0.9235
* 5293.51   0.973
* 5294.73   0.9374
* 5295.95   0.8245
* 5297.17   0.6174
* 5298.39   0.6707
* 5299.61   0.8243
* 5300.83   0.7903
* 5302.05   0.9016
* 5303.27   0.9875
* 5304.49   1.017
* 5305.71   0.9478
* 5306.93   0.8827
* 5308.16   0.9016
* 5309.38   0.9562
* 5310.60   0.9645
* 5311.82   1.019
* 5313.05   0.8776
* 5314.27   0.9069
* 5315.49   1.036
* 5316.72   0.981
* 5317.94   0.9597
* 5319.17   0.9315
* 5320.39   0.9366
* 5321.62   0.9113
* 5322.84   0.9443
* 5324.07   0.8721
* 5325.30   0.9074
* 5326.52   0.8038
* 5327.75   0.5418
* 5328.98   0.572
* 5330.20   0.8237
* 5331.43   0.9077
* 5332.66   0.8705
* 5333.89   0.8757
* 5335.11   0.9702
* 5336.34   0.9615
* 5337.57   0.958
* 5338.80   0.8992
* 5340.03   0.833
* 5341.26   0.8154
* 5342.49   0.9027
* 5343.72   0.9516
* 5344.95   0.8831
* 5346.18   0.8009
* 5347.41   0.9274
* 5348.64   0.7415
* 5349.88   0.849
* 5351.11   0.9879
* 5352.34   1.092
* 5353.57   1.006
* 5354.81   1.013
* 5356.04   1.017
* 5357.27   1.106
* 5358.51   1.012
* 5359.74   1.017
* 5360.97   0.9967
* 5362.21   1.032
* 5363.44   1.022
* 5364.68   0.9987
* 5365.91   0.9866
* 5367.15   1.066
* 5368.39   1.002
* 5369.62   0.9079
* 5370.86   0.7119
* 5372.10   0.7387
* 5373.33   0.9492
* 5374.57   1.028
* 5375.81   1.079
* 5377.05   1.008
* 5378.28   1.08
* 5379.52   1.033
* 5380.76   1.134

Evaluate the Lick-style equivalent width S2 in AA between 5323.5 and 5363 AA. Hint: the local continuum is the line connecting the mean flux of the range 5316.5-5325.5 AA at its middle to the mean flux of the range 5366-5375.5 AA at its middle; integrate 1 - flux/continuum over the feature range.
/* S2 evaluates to 0.9 AA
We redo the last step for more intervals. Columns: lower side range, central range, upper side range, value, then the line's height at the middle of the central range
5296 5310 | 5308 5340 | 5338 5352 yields -0.9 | 0.87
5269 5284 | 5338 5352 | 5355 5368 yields 1.5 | 0.98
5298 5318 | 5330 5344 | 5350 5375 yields 0.8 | 0.953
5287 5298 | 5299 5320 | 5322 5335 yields -1.9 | 0.856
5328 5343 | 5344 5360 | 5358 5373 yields -0.8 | 0.913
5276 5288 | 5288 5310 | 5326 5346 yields -0.6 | 0.866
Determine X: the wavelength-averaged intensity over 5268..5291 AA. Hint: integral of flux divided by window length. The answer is 0.829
